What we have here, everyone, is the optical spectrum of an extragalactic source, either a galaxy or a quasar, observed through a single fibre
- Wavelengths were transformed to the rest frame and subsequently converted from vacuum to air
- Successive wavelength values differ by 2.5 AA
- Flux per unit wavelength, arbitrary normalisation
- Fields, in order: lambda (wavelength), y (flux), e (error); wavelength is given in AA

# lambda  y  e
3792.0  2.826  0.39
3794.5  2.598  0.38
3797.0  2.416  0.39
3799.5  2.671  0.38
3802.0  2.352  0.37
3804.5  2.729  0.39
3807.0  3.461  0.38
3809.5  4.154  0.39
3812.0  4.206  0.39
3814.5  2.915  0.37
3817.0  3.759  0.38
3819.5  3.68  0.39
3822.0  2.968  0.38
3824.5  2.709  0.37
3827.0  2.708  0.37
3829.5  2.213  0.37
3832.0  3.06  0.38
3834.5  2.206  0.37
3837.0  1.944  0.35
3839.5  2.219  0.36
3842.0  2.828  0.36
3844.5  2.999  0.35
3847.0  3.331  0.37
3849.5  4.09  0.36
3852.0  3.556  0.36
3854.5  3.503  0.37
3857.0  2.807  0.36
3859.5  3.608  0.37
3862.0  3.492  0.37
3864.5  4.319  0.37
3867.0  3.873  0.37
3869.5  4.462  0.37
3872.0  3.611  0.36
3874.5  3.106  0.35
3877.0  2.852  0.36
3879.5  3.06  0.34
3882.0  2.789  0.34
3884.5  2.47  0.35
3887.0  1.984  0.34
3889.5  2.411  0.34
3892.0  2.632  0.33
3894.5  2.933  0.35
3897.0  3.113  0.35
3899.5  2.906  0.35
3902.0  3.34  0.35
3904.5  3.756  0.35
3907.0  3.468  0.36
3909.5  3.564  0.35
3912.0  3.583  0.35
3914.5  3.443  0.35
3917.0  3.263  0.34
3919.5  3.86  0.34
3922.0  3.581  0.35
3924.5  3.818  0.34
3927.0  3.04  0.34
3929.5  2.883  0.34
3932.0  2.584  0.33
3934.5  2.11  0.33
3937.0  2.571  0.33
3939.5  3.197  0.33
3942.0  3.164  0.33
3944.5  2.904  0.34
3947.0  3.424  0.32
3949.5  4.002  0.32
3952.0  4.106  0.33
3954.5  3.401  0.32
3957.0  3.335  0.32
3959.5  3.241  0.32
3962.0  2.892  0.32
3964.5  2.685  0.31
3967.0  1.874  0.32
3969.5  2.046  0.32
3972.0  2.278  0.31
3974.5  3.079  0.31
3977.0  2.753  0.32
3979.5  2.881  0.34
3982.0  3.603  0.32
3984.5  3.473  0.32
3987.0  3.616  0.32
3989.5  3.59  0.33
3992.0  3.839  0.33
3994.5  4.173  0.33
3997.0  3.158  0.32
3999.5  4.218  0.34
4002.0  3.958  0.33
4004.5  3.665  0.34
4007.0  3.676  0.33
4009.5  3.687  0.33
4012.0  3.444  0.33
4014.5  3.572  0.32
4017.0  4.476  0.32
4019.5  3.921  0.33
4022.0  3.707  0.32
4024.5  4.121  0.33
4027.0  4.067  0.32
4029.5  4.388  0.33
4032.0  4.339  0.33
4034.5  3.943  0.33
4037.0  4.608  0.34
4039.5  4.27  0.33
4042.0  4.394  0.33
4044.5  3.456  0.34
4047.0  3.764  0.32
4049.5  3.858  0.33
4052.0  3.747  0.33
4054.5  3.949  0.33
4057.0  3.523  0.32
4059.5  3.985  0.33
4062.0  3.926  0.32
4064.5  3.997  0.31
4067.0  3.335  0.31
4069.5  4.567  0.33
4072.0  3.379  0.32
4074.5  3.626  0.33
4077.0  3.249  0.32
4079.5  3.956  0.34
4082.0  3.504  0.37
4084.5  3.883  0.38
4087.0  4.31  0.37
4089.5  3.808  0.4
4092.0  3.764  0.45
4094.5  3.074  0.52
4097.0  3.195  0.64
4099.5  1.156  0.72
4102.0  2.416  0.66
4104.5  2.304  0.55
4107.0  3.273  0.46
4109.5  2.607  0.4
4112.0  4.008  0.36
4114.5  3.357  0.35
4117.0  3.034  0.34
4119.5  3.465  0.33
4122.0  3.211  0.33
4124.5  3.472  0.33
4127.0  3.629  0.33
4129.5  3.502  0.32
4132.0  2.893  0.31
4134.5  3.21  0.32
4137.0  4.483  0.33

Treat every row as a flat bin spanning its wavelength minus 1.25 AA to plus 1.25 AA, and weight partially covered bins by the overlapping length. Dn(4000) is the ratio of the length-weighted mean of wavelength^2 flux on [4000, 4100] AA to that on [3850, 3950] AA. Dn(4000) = 1.3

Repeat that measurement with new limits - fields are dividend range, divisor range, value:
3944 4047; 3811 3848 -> 1.34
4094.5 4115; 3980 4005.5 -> 0.79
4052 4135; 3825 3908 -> 1.24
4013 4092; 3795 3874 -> 1.37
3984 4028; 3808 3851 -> 1.36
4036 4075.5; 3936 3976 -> 1.36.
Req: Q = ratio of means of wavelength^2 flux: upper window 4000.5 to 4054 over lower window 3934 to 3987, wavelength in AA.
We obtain 1.4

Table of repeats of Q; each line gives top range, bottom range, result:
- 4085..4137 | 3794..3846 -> 1.29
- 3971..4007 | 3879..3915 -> 1.20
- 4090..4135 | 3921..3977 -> 1.12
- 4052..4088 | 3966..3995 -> 1.29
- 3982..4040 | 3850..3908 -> 1.29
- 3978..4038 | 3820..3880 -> 1.32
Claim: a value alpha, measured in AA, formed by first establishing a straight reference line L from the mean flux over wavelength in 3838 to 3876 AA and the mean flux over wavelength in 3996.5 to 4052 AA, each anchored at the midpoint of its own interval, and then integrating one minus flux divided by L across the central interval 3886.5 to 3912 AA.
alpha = 3.6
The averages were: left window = 3.44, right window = 3.95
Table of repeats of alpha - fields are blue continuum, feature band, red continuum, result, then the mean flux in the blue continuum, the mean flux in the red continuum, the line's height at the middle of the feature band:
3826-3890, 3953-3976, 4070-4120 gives 2.8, 3.07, 3.28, 3.16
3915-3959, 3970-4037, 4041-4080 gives -2.4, 3.25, 3.79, 3.54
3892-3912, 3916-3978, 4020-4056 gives 8.3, 3.27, 4.04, 3.53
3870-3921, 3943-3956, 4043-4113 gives -1.3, 3.13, 3.49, 3.24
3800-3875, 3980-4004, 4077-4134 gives -3.4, 3.22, 3.26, 3.25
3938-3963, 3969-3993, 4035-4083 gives 2.5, 3.36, 3.85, 3.5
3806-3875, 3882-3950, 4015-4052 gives 9.4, 3.28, 4.07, 3.59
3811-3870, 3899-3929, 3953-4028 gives -1.4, 3.21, 3.41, 3.31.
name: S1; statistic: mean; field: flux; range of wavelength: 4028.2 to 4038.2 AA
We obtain 4.32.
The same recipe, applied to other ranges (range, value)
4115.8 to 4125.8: 3.3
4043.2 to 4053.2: 3.71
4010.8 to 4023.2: 3.83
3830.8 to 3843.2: 2.45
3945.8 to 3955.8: 3.73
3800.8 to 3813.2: 3.38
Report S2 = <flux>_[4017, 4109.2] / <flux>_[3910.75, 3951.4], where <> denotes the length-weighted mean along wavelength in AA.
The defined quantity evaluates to 1.14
